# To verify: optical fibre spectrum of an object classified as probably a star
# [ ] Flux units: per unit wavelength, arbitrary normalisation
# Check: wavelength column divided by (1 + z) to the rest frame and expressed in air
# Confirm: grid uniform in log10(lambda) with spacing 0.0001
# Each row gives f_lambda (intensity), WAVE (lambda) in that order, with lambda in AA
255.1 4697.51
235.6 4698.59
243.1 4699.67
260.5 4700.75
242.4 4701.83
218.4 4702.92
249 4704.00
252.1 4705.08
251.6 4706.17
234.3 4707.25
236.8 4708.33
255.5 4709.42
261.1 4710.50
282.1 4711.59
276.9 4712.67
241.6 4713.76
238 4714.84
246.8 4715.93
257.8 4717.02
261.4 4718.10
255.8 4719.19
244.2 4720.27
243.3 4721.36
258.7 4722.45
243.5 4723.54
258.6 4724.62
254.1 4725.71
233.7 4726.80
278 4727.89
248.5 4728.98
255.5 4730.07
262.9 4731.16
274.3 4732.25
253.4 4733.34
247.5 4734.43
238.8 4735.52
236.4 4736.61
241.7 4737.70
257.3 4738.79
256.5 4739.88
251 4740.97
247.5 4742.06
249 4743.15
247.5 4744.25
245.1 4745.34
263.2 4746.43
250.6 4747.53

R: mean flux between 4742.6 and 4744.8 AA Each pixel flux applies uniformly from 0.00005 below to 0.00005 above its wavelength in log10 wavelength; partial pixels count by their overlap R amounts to 248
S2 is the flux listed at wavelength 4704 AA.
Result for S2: 249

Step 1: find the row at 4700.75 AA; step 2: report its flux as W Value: 260.5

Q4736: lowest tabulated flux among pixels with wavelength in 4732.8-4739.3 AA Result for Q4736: 236.4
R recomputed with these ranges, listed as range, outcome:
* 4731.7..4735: 258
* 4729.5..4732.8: 264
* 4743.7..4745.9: 247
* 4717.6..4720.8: 254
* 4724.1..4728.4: 256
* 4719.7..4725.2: 250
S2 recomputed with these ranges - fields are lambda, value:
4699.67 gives 243.1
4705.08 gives 252.1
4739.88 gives 256.5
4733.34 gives 253.4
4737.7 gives 241.7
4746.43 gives 263.2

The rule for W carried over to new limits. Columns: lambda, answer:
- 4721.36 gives 243.3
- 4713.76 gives 241.6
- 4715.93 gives 246.8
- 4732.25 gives 274.3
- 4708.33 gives 236.8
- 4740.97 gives 251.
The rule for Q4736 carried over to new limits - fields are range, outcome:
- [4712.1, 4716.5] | 238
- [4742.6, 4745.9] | 245.1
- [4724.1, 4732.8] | 233.7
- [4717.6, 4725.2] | 243.3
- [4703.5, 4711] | 234.3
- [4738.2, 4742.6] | 247.5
